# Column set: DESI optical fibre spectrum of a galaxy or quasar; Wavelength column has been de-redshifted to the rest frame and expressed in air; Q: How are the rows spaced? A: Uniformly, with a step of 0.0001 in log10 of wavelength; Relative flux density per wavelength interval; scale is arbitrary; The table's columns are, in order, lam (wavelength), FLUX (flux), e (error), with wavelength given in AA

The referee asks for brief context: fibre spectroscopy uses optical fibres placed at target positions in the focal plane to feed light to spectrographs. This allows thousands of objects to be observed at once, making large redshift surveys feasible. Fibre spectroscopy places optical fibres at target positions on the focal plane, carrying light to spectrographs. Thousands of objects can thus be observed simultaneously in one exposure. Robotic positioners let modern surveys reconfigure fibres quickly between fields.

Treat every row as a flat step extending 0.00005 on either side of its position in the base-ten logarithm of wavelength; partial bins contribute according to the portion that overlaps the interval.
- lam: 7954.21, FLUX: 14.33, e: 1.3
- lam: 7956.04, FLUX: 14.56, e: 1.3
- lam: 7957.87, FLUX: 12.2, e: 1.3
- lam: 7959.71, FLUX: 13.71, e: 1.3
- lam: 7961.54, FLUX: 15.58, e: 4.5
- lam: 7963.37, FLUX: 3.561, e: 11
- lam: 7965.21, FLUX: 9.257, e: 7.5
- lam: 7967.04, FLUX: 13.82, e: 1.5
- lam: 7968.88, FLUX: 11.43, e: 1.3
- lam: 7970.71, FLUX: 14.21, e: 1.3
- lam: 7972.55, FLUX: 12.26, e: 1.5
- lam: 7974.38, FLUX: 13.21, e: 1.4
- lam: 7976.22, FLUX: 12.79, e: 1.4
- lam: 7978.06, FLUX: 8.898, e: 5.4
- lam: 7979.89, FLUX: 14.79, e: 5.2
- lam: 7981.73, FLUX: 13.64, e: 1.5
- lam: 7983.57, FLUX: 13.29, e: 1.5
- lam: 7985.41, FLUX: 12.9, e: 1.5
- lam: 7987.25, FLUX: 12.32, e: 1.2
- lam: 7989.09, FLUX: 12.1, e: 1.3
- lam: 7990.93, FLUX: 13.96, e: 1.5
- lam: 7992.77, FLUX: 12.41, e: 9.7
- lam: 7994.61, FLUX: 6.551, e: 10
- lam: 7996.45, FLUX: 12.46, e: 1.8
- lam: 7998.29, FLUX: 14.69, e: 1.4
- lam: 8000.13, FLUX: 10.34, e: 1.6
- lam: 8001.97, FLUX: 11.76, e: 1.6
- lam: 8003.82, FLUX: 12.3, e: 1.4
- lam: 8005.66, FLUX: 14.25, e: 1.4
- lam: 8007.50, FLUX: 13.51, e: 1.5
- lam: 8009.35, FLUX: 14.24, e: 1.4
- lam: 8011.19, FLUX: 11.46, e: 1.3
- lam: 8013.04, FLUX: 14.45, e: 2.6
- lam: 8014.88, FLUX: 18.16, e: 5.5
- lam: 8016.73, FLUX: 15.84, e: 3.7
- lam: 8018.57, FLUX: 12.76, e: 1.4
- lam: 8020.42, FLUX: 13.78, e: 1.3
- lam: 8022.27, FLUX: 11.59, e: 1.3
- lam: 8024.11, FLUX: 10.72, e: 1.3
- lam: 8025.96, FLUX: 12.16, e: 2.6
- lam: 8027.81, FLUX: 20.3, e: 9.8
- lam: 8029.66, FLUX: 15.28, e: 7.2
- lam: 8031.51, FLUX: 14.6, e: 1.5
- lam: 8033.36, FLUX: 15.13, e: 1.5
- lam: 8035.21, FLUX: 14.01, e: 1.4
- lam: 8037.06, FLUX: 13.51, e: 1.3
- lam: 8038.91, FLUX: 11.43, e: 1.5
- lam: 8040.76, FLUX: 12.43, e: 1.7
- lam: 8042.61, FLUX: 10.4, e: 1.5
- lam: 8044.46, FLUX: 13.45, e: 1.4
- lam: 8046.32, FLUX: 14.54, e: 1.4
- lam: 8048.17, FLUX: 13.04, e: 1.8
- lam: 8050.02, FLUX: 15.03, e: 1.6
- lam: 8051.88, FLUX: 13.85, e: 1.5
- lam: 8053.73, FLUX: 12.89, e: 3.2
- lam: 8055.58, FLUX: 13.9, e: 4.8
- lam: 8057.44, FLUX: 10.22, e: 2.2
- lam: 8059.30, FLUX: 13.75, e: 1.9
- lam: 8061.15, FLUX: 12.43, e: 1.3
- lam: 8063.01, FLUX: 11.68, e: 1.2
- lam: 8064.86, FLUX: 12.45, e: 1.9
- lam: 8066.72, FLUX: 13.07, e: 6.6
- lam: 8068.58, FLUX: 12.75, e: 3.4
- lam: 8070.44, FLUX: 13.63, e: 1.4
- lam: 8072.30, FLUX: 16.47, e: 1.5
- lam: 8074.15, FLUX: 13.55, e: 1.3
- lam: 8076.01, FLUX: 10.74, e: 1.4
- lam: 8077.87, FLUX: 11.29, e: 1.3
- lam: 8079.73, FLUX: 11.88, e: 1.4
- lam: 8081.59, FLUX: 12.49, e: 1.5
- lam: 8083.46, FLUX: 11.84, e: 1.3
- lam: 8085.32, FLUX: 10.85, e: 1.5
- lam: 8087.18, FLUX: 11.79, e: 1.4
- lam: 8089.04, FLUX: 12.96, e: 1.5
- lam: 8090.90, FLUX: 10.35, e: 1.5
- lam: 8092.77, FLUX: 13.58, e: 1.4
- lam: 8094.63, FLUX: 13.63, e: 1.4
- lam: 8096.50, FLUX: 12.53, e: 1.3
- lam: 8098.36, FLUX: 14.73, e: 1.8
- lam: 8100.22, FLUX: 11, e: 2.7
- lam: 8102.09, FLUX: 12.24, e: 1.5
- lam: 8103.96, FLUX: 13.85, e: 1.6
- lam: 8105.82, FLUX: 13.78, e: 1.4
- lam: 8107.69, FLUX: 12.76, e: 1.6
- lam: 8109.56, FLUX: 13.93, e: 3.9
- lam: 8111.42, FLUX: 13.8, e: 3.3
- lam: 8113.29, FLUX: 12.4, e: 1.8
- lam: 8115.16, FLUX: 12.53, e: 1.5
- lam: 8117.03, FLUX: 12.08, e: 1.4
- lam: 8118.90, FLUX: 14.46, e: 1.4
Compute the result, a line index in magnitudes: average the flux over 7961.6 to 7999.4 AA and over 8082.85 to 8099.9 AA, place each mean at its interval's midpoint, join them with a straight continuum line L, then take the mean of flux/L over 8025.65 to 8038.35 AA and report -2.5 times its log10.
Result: -0.226 mag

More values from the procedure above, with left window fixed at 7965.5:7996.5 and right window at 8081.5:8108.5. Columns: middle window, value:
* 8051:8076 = -0.05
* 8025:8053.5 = -0.12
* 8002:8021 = -0.13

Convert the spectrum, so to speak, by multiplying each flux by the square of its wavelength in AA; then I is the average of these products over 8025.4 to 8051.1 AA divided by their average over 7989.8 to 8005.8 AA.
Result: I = 1.18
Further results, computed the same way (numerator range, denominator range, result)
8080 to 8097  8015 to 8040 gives 0.88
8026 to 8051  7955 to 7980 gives 1.18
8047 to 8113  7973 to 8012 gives 1.05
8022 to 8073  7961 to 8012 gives 1.12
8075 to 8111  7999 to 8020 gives 0.94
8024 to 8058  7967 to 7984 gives 1.08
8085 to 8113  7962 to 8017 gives 1.06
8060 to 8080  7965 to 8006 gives 1.06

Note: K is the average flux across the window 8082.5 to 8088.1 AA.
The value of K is 11.5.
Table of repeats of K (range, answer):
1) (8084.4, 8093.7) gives 11.9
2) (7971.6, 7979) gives 11.8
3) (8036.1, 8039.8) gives 12.5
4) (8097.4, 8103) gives 12.7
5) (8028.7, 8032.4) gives 15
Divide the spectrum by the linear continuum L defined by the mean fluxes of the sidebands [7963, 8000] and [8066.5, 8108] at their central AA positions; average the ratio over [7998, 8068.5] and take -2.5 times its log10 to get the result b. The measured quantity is -0.09 mag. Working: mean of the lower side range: 12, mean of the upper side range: 12.7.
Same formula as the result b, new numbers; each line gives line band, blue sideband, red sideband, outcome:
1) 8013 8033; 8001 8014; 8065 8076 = -0.101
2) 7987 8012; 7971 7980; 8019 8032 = 0.068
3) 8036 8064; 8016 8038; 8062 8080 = 0.048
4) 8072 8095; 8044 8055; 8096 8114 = 0.095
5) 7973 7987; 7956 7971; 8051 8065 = -0.070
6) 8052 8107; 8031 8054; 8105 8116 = 0.054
